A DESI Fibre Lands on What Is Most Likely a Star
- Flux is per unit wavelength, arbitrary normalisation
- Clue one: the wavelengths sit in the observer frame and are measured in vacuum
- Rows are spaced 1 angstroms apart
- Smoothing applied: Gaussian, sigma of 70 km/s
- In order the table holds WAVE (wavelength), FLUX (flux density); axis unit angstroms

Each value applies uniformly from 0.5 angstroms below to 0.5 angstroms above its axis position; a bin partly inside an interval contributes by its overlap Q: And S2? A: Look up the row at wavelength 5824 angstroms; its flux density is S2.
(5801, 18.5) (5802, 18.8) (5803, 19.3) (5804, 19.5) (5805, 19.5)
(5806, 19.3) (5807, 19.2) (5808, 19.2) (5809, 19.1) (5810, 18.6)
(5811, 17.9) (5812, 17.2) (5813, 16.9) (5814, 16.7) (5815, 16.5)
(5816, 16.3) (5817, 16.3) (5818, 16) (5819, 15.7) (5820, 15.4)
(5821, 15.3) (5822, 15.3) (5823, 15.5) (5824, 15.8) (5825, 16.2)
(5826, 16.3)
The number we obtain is 15.8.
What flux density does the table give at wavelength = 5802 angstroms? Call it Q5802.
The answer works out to 18.8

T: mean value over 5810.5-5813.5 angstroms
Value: 17.3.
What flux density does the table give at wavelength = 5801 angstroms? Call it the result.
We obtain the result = 18.5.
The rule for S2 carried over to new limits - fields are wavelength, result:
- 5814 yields 16.7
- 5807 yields 19.2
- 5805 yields 19.5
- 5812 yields 17.2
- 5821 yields 15.3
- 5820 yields 15.4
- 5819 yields 15.7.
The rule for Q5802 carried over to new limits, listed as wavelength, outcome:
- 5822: 15.3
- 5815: 16.5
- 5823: 15.5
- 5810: 18.6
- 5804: 19.5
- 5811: 17.9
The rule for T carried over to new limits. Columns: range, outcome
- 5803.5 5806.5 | 19.4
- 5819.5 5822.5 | 15.3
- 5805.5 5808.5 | 19.2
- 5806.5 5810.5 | 19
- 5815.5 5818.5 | 16.2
